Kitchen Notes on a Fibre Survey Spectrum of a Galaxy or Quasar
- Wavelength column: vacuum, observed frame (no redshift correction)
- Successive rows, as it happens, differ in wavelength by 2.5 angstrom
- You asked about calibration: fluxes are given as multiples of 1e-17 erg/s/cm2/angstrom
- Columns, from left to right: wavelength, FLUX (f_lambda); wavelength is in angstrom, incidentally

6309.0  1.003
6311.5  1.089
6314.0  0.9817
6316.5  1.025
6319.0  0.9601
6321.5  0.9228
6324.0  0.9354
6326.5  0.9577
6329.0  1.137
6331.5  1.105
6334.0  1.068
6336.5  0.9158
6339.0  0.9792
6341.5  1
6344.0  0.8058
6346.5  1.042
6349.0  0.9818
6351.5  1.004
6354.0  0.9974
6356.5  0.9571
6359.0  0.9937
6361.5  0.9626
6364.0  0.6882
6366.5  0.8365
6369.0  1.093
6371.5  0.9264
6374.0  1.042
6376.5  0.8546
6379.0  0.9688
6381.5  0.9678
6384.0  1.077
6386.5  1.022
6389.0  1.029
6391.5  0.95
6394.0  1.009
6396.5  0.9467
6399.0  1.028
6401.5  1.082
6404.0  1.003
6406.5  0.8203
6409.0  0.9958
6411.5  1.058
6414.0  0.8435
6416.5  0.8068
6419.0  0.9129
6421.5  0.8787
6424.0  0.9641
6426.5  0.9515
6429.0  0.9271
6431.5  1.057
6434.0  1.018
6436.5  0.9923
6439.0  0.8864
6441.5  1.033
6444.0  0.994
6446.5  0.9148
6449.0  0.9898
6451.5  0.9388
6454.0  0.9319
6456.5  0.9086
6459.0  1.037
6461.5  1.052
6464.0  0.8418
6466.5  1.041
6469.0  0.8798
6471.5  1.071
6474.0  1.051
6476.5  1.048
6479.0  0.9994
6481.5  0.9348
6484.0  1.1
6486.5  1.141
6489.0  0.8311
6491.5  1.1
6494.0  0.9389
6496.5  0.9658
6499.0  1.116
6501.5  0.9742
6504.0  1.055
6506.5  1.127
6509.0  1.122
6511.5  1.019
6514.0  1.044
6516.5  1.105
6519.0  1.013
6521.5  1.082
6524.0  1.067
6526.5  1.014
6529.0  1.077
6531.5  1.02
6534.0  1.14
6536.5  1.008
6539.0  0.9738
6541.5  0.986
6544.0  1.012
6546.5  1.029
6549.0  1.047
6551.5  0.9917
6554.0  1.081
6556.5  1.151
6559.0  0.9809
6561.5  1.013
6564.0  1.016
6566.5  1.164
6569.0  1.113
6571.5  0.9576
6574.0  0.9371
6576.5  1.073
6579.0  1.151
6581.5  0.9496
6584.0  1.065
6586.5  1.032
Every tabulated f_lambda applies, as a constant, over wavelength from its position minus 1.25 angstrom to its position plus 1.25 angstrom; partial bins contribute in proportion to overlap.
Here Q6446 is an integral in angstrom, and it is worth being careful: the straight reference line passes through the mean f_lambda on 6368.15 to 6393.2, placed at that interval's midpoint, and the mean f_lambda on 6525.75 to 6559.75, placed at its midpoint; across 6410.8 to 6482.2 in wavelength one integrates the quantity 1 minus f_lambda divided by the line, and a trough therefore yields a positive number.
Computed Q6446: 3.3 angstrom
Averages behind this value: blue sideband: 0.992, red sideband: 1.04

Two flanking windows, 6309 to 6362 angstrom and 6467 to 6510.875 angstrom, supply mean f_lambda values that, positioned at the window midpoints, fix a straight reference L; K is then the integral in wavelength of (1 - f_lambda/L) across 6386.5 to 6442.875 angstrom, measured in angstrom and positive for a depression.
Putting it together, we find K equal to 2.53 angstrom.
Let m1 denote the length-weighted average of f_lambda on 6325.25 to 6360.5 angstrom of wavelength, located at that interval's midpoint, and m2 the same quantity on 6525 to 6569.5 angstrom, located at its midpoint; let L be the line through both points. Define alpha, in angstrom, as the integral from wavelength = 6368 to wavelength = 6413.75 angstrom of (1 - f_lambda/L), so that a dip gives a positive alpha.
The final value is 0.8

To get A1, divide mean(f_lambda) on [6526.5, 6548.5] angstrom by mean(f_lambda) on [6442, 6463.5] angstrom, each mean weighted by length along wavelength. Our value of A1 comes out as 1.06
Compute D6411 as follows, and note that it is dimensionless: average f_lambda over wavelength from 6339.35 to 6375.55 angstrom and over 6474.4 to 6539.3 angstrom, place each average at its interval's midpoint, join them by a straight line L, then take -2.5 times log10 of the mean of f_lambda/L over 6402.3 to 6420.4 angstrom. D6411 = 0.07 mag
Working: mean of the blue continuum 0.952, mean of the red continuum 1.04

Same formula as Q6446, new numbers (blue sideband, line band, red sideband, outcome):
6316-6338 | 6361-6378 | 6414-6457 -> 1.15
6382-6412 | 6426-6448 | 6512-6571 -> 0.80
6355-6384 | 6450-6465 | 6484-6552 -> 0.68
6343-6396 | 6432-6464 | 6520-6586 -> 0.81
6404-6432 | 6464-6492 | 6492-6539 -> -0.16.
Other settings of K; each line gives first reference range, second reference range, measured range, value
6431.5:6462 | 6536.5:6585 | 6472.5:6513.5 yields -1.35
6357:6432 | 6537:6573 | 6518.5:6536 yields -0.63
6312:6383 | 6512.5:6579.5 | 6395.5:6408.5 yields 0.17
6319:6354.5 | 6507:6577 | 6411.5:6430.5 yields 1.90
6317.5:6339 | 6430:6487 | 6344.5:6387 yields 1.51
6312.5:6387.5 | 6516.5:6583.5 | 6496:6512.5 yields -0.52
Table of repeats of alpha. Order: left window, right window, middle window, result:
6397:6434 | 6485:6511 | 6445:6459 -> 0.6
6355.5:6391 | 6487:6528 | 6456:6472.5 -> 0.6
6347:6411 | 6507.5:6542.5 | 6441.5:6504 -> 1.7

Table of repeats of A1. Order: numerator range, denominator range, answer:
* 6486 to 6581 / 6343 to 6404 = 1.07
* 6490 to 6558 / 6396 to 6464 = 1.09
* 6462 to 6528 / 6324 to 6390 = 1.05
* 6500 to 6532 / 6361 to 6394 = 1.10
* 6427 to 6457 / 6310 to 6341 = 0.96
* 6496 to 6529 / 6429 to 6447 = 1.07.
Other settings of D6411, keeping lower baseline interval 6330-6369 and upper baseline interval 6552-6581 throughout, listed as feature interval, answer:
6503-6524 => -0.041 mag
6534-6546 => 0.032 mag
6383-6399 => -0.030 mag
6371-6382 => 0.023 mag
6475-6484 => 0.007 mag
